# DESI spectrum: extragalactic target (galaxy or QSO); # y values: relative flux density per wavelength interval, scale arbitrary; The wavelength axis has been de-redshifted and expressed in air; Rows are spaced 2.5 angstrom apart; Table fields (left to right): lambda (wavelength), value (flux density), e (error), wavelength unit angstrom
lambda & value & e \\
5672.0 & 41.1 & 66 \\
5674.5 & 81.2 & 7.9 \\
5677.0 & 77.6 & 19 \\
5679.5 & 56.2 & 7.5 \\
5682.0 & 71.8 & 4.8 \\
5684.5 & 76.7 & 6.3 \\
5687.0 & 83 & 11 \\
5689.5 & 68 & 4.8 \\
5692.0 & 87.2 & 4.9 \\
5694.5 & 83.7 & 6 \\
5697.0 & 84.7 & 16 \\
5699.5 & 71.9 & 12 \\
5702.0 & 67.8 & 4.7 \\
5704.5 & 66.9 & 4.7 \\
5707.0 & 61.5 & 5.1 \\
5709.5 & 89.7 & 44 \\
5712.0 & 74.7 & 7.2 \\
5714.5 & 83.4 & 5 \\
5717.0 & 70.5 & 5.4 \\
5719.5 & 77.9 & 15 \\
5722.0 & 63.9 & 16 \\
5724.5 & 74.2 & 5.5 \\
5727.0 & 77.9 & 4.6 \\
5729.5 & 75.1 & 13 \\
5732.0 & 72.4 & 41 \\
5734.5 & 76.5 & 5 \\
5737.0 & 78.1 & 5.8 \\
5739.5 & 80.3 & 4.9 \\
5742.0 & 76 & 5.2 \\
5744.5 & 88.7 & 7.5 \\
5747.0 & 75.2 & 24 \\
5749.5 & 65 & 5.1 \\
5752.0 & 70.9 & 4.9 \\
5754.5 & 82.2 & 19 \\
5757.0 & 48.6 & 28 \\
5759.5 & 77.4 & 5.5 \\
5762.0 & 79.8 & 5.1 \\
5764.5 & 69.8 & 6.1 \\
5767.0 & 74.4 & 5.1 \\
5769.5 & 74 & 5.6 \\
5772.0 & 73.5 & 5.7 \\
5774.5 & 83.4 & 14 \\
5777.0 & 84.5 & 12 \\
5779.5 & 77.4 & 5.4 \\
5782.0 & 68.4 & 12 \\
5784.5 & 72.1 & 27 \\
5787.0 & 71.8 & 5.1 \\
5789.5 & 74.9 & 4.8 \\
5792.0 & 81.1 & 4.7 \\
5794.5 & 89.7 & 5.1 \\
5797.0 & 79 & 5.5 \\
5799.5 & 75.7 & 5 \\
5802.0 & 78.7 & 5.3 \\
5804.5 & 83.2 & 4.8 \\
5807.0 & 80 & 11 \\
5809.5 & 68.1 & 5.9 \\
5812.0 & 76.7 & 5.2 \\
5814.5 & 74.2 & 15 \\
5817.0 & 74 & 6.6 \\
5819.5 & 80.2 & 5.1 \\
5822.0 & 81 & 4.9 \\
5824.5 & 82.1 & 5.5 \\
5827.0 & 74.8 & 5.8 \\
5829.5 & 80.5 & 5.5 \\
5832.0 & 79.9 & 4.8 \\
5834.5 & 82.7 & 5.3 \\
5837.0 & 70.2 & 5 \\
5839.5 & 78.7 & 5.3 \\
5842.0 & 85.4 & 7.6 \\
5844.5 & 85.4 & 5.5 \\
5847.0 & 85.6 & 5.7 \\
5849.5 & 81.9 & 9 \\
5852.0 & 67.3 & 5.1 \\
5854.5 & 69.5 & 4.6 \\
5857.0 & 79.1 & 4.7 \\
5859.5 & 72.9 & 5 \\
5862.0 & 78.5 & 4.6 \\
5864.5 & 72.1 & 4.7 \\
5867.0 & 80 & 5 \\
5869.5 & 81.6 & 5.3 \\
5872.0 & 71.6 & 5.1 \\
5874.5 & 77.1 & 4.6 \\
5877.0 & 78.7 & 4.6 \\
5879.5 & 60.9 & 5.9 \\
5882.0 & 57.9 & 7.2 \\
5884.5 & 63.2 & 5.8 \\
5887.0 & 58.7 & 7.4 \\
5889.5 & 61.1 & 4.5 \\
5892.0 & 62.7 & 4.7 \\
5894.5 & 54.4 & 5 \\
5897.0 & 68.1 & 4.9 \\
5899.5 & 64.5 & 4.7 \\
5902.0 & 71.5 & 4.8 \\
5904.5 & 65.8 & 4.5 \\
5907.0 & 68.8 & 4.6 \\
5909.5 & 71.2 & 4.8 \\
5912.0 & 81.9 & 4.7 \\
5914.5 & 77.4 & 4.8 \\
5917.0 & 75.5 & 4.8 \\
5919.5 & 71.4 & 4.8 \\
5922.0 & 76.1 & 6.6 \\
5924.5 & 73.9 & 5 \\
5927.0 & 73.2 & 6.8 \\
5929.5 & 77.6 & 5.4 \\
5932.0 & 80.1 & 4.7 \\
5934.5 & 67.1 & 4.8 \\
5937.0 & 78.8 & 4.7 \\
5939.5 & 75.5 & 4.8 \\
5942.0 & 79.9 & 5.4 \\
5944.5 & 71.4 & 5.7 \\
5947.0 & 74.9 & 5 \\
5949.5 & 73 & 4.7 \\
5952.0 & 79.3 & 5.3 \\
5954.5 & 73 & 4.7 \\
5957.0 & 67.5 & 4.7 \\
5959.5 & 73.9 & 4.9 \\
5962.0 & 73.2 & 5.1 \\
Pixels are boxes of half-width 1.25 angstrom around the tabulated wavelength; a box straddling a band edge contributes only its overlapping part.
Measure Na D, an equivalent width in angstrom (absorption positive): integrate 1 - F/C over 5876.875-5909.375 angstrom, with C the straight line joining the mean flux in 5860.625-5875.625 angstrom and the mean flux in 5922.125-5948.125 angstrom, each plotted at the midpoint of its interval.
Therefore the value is 5.2 angstrom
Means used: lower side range 76.8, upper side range 75.3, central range 64.1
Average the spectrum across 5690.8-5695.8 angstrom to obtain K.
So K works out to 85.4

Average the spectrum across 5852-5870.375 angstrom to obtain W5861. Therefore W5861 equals 75.5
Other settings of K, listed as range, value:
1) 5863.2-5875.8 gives 76.5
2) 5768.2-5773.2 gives 73.8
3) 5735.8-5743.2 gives 78.1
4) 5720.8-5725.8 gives 69.2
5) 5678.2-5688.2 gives 71.9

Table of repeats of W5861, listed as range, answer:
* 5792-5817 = 78.3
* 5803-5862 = 78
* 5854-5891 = 70.8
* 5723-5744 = 76.6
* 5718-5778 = 74.9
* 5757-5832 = 76.8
